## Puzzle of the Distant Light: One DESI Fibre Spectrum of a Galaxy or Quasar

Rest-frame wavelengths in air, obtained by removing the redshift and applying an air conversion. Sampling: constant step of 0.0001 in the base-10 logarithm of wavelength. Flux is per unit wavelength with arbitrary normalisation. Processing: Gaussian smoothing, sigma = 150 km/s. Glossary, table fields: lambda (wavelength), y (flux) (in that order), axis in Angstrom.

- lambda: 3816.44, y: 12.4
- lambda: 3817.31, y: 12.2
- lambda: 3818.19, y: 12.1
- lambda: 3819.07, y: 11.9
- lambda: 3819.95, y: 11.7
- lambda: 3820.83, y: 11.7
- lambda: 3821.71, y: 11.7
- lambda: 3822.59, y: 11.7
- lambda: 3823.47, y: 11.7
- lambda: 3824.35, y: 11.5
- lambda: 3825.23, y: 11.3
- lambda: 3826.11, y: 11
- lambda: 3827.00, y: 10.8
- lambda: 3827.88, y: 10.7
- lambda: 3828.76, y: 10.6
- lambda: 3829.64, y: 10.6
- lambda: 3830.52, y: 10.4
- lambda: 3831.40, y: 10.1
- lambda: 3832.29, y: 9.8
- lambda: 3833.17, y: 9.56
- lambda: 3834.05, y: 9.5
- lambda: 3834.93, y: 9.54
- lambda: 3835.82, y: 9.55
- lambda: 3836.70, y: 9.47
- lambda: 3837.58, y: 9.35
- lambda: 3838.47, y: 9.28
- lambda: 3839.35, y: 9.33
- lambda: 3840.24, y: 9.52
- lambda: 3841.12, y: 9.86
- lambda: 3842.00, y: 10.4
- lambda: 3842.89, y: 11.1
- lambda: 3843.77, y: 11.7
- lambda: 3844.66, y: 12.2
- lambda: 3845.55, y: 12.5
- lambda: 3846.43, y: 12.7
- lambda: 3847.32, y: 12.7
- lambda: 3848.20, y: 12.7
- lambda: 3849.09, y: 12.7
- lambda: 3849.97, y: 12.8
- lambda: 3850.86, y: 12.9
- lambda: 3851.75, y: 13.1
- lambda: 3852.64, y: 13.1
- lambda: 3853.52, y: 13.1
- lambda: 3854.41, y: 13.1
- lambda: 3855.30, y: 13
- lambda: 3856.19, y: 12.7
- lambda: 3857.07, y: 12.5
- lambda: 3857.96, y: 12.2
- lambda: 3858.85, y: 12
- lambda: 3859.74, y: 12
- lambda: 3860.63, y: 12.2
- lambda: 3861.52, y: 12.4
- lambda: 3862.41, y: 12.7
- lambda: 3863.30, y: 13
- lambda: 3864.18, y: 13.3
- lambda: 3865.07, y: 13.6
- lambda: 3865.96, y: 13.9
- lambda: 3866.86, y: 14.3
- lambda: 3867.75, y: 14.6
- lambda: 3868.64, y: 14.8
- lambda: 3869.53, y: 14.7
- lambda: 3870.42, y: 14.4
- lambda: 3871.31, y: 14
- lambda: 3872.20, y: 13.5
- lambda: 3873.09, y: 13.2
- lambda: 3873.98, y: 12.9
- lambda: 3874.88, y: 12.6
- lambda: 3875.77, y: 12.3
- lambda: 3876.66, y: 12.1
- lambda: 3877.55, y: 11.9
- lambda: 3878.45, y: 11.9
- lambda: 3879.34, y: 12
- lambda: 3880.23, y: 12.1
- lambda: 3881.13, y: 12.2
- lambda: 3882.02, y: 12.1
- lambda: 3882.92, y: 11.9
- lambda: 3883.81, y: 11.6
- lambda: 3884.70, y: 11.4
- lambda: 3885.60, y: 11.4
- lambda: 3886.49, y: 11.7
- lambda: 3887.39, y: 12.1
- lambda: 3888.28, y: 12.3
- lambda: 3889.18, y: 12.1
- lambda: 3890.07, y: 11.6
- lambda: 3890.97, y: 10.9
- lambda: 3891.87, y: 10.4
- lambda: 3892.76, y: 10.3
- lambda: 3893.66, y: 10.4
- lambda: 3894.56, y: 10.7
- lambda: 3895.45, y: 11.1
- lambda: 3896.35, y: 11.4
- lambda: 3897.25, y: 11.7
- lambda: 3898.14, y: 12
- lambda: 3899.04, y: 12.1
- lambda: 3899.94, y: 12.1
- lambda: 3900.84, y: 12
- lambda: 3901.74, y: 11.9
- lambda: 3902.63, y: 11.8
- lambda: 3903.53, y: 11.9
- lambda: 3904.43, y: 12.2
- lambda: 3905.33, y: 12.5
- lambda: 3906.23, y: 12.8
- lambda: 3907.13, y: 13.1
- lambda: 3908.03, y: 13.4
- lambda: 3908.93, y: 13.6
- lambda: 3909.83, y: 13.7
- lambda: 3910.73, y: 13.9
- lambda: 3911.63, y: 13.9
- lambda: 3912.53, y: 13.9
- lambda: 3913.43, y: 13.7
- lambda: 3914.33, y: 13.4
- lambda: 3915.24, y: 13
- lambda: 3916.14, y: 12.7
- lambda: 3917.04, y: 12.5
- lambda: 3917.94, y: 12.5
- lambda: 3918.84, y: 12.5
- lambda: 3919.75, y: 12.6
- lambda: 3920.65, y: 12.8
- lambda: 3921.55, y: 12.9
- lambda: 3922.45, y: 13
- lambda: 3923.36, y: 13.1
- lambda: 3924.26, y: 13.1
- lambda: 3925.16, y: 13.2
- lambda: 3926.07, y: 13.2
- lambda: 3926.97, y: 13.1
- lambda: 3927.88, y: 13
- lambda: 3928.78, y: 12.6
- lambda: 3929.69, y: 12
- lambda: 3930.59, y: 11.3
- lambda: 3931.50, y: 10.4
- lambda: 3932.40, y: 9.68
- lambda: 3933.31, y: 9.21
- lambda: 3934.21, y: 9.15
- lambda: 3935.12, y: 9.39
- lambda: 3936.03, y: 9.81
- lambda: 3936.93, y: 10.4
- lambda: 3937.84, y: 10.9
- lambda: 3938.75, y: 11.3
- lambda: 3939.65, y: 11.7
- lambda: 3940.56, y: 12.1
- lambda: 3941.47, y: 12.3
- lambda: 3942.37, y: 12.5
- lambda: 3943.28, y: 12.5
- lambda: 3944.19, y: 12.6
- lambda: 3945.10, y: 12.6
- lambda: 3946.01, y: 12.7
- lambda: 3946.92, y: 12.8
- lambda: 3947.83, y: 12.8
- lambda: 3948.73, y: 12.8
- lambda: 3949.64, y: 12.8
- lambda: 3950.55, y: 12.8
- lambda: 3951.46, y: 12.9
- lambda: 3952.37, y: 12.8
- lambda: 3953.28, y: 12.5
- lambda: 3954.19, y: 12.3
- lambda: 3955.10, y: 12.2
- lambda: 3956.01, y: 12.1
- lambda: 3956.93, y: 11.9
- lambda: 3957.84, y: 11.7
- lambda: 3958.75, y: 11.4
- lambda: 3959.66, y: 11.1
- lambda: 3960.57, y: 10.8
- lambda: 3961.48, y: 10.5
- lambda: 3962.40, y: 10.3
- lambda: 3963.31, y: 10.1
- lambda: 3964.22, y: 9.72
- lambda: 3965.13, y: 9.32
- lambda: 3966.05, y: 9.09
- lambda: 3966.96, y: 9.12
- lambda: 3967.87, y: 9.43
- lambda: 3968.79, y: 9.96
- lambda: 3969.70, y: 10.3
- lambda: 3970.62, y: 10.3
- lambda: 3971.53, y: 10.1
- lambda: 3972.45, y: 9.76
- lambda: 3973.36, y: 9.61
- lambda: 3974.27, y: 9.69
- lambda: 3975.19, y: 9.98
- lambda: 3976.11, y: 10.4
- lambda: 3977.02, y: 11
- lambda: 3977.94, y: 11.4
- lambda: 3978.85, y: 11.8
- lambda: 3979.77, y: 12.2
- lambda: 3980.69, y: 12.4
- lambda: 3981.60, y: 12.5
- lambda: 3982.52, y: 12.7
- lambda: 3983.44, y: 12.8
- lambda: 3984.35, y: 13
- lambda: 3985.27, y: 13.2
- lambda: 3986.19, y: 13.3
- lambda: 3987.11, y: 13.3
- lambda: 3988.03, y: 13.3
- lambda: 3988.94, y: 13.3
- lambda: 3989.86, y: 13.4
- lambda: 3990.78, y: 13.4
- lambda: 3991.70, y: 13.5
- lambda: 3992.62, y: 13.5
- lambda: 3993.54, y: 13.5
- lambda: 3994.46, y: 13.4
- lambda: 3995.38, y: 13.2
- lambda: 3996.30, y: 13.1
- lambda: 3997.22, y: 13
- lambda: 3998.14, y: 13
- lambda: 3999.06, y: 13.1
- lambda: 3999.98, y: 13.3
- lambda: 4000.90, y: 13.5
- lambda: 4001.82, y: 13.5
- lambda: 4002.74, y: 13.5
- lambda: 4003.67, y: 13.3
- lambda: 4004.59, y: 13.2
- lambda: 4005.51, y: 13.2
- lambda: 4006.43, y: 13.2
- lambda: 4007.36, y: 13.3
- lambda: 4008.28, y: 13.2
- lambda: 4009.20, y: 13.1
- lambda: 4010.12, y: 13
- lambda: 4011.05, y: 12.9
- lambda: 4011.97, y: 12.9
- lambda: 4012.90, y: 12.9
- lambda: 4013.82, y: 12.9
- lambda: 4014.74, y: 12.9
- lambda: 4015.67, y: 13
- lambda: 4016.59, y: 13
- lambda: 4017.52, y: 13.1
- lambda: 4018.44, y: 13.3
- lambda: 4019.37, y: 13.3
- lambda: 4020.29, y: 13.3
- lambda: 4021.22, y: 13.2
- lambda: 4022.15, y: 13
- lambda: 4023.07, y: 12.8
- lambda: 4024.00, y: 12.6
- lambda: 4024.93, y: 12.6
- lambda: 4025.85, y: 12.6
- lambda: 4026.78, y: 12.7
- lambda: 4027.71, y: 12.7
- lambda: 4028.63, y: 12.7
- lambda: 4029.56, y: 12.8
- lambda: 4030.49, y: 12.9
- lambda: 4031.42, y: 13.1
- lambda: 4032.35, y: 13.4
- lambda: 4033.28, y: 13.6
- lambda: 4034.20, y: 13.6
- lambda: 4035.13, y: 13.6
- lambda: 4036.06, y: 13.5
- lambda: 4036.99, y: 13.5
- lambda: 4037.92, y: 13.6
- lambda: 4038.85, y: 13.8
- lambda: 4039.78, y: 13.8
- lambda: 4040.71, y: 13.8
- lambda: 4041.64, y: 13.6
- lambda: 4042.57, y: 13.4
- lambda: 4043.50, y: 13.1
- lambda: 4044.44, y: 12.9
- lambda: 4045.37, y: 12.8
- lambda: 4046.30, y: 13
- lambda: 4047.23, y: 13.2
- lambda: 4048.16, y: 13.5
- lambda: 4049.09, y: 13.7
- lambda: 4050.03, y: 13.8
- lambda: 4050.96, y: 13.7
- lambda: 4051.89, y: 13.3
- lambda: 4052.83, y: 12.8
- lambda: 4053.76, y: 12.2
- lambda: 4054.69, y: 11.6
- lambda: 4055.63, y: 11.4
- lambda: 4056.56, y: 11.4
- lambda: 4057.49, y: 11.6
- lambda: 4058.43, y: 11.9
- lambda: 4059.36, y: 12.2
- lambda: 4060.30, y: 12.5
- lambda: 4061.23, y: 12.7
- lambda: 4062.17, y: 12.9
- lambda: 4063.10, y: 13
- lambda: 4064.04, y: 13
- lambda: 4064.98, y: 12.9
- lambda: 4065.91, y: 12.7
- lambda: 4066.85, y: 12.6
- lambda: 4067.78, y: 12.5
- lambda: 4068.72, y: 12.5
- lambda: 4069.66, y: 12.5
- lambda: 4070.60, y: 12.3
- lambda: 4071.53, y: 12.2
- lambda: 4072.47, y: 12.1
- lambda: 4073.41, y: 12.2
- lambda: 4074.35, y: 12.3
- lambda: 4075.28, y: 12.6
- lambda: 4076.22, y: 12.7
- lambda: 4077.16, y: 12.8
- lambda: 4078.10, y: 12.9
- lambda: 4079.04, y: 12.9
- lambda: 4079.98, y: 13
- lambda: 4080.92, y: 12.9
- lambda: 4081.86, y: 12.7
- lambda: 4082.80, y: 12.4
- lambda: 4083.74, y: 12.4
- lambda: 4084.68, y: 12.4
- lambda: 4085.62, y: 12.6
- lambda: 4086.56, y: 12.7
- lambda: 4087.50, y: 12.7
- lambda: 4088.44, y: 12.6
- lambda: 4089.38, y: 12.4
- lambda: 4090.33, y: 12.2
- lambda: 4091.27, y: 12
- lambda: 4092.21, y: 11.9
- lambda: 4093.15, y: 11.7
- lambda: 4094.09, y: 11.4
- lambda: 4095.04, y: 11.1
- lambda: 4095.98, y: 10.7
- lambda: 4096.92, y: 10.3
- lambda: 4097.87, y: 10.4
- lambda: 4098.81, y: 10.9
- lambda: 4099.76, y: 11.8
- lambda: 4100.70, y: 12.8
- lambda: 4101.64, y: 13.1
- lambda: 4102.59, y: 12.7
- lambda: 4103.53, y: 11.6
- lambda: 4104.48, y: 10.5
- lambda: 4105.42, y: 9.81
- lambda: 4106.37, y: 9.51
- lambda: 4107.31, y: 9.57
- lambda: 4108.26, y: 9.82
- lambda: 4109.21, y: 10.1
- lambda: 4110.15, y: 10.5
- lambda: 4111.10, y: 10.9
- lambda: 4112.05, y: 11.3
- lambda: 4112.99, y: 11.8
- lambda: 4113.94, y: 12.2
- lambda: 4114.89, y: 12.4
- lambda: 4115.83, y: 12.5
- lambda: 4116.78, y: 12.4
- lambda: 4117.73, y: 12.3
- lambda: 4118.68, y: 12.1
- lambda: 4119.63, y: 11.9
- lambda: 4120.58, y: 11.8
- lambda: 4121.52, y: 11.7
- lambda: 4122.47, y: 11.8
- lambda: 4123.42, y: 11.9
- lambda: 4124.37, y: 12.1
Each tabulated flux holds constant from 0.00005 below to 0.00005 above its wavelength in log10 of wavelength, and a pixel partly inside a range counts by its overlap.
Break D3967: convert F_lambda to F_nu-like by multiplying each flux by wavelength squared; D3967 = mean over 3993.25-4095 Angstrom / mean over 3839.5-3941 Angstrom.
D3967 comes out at 1.1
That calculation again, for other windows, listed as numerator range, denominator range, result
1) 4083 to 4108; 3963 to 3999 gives 1.05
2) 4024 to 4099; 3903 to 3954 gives 1.09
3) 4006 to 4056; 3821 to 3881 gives 1.20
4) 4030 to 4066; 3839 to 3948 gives 1.15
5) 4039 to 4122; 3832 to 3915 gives 1.11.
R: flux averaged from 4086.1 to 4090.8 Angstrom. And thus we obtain 12.5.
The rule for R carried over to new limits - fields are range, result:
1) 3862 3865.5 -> 13.2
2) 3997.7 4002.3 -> 13.3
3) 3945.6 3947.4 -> 12.7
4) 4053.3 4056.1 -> 11.7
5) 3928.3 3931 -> 12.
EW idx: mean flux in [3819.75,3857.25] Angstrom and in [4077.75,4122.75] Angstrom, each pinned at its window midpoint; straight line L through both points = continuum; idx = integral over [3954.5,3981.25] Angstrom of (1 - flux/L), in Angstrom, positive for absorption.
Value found 2.1 Angstrom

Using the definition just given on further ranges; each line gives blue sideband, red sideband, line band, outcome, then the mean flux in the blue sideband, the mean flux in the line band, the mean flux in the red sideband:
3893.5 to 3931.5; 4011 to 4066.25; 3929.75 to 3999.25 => 5.9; 12.6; 11.7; 13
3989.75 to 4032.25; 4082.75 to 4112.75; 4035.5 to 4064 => -1.3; 13.1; 12.9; 11.5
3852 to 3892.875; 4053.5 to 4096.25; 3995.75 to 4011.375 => -1.0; 12.6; 13.2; 12.3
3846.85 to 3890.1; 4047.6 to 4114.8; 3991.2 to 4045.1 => -4.0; 12.7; 13.2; 12.1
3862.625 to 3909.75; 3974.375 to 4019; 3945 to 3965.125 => 1.4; 12.4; 11.8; 12.9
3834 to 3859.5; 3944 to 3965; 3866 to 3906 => -1.9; 11.6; 12.2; 11.9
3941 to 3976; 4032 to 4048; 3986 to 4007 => -1.8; 11.3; 13.3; 13.4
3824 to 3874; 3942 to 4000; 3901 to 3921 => -1.7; 11.9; 12.9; 11.9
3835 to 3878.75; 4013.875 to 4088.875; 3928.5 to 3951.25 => 1.8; 12.3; 11.6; 12.9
